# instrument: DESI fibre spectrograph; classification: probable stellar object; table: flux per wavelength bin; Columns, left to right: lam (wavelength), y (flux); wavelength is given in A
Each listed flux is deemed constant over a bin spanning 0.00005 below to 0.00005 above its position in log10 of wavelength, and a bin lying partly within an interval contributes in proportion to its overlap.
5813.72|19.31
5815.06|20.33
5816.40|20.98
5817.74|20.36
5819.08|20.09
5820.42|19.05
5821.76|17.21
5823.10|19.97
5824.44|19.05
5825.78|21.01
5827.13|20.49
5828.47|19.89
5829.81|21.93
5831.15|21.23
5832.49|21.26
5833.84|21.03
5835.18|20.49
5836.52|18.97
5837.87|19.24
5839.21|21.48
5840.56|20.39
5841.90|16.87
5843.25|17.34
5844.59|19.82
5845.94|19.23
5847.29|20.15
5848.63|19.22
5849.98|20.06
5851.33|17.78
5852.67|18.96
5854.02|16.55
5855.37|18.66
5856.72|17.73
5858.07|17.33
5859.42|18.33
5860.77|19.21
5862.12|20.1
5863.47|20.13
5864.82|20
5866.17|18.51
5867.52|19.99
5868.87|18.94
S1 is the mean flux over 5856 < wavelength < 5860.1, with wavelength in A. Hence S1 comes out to 17.8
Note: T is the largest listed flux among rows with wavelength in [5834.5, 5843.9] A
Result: 21.48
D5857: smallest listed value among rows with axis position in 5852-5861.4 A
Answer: 16.55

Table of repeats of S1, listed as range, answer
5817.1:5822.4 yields 19.2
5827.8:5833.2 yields 21.1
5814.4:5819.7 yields 20.4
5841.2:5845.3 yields 18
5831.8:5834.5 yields 21.1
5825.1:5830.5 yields 20.8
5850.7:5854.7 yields 17.8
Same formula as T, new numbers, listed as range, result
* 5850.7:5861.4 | 19.21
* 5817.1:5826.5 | 21.01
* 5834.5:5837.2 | 20.49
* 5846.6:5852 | 20.15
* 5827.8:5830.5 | 21.93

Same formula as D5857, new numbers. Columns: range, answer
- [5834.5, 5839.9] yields 18.97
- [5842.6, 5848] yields 17.34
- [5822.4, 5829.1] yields 19.05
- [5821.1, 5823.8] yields 17.21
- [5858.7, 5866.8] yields 18.33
